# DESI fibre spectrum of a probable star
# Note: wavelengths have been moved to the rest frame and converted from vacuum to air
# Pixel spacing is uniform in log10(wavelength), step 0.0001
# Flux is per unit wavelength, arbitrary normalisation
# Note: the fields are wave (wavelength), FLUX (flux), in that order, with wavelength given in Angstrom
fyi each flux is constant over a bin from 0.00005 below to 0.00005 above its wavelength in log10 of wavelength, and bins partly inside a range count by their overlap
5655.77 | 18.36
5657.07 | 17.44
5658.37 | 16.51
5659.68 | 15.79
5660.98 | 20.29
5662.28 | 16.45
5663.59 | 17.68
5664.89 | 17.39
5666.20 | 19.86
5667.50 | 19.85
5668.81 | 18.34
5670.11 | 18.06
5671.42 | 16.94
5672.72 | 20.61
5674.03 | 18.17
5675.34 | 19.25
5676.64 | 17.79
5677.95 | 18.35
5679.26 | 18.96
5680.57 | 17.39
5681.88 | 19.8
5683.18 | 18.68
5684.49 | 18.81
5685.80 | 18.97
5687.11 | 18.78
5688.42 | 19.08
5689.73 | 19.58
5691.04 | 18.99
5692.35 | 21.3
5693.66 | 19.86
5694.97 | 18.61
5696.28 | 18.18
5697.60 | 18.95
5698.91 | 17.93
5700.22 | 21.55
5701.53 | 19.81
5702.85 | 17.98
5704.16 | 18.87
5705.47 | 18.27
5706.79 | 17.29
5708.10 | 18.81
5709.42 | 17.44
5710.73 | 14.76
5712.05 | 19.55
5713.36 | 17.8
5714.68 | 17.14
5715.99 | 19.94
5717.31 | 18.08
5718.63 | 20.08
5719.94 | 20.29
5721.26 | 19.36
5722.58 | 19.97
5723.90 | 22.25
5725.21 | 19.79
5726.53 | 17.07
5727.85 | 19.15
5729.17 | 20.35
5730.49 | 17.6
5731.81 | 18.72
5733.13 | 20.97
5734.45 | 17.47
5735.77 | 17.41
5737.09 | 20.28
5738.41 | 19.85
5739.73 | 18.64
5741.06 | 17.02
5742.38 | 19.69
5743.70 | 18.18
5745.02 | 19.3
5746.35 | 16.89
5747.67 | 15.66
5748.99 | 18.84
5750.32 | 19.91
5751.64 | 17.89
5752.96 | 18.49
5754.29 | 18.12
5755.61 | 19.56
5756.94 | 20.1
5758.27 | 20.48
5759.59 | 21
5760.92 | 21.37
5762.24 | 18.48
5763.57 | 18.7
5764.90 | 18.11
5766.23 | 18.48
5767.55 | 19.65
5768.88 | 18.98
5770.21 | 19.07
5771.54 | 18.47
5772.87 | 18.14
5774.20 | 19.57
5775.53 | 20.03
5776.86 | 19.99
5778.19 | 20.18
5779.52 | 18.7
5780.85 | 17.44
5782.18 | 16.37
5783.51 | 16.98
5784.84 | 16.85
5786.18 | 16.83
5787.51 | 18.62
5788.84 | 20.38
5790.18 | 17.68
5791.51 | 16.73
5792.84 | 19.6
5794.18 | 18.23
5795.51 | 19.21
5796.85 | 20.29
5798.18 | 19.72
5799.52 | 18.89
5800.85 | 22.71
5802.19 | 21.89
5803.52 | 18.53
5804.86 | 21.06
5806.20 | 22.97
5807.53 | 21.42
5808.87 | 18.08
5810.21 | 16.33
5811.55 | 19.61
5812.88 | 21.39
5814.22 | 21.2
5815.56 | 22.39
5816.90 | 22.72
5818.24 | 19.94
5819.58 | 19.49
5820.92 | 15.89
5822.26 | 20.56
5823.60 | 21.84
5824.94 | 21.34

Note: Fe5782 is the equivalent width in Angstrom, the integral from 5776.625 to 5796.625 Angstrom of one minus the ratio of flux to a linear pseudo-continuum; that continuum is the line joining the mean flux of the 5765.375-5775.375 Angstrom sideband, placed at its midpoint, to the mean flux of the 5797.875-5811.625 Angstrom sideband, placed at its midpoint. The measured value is 1.28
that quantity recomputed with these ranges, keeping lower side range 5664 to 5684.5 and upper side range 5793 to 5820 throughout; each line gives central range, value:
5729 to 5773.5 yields 1.67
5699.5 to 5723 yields 0.48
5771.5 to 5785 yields 0.98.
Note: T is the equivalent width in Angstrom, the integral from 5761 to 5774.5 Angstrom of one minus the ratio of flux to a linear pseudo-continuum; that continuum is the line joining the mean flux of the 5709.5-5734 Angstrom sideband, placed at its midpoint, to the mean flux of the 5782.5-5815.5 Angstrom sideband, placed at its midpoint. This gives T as 0.3 Angstrom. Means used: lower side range 19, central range 18.9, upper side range 19.4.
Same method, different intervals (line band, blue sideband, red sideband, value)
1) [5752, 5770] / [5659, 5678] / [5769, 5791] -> -0.9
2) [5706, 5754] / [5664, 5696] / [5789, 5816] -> 1.6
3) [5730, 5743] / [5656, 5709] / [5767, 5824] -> 0.1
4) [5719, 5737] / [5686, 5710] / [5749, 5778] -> -0.2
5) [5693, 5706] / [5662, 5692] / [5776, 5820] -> -0.1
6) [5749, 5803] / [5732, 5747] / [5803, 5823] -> 1.0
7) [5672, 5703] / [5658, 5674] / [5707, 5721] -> -1.4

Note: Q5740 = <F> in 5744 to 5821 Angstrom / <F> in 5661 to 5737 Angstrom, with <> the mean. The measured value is 1.0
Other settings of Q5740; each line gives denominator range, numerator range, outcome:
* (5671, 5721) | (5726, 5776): 1.01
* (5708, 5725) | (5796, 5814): 1.07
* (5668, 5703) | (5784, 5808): 1.03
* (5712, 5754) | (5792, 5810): 1.06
